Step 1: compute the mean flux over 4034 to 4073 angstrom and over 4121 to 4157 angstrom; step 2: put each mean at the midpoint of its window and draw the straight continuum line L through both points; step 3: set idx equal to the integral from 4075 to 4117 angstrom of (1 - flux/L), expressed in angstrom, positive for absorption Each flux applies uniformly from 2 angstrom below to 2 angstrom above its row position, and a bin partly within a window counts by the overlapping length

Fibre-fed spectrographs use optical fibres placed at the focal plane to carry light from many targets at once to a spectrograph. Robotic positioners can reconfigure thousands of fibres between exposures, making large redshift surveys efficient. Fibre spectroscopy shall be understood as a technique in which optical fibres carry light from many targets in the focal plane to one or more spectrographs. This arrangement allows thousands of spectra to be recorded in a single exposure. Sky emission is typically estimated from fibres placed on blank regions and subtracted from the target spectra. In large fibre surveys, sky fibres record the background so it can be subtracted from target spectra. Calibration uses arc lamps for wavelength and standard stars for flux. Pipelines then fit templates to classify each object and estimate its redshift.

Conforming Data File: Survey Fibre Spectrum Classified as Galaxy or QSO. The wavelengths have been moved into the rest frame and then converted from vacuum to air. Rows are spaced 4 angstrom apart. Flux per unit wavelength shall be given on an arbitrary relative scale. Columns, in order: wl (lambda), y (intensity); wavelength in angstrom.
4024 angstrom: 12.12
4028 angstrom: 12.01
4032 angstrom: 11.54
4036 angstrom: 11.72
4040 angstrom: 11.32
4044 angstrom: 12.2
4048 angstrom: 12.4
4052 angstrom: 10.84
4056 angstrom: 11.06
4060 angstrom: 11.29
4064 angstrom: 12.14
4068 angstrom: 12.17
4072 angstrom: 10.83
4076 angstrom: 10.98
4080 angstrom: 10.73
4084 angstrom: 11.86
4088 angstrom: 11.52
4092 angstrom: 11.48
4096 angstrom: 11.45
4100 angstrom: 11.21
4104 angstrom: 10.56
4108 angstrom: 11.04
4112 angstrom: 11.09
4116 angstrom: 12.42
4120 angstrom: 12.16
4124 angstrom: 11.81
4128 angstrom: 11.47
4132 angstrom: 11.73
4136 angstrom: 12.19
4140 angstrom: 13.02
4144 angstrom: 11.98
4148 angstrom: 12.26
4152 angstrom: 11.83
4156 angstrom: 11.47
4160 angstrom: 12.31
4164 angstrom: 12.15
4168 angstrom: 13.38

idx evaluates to 1.8 angstrom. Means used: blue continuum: 11.6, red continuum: 12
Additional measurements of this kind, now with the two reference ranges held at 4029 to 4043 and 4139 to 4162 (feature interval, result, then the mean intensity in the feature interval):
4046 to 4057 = 0.2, 11.5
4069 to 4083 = 0.9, 11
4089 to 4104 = 0.7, 11.3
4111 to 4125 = 0.0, 11.9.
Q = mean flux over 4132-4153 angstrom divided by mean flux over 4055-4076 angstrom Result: 1.1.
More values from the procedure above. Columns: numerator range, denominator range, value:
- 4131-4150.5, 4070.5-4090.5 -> 1.09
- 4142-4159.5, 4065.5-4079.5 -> 1.06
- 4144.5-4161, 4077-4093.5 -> 1.05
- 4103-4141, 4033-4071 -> 1.01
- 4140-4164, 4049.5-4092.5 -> 1.06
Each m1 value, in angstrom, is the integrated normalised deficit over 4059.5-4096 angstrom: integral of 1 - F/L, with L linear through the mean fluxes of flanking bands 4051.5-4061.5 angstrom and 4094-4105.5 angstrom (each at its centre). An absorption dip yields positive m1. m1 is -1.2 angstrom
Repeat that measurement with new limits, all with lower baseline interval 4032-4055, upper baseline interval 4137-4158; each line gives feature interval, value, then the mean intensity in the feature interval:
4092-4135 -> 1.64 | 11.5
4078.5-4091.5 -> 0.47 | 11.4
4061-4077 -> 0.30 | 11.5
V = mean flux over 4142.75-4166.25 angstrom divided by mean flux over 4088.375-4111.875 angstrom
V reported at 1.08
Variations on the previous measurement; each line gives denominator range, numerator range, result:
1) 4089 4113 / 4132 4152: 1.10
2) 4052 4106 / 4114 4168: 1.07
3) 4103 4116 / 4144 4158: 1.06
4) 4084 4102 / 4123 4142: 1.05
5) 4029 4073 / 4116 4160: 1.04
